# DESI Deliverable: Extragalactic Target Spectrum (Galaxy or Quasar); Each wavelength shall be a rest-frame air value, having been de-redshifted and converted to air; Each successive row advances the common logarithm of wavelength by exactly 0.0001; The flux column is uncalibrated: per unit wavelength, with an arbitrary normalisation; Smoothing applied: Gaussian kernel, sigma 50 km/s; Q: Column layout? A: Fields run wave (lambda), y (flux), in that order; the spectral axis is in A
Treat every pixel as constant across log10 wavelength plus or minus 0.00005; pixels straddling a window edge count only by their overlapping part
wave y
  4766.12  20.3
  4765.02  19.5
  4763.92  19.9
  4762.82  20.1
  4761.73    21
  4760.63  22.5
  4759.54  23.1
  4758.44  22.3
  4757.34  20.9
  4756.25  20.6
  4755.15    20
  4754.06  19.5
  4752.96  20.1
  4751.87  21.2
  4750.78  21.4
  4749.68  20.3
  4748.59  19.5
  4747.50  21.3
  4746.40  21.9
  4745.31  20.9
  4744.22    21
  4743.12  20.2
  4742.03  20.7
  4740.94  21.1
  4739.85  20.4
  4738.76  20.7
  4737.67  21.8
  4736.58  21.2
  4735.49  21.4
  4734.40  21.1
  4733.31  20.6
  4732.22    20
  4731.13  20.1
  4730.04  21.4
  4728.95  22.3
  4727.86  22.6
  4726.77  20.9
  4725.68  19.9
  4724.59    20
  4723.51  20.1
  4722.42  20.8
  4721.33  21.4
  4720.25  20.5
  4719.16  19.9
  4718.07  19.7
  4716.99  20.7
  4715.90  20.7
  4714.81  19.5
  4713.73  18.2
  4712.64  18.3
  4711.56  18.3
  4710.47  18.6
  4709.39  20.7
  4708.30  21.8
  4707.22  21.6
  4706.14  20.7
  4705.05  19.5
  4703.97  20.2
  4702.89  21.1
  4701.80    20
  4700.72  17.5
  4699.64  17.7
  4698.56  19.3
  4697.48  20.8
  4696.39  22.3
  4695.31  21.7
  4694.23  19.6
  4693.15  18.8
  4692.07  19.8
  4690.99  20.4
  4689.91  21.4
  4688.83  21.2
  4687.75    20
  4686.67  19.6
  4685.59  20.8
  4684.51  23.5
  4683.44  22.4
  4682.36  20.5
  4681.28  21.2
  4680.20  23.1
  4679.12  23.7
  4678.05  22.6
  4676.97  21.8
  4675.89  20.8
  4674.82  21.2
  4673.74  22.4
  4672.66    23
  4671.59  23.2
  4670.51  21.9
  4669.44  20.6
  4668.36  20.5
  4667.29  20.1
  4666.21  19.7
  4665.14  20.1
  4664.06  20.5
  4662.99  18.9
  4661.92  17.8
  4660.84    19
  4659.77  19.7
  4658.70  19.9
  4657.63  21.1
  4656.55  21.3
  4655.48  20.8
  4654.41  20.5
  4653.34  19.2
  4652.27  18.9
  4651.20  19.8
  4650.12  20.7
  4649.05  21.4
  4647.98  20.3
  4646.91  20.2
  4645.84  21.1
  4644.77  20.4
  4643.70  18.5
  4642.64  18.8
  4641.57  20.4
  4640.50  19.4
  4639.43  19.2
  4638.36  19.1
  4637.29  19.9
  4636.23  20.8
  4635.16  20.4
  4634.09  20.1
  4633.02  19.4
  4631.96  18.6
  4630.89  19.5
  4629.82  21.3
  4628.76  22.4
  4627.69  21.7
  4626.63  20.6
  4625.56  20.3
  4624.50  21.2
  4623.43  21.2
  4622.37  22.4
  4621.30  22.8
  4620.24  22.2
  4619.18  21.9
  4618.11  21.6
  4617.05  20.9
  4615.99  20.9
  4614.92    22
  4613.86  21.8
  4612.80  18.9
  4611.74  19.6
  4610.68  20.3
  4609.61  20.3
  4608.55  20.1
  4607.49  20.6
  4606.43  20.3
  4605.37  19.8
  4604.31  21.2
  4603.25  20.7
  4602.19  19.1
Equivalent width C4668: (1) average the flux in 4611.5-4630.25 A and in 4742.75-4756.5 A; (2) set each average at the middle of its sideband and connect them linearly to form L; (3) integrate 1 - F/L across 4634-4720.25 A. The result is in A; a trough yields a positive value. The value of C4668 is 2.6 A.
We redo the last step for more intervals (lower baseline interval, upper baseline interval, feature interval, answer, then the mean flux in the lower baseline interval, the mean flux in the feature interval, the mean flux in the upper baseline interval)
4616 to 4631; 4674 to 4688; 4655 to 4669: 1.07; 21.5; 19.9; 21.7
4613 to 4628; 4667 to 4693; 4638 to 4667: 2.14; 21.5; 19.9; 21.5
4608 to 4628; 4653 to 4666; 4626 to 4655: 0.50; 21.1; 20.1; 19.9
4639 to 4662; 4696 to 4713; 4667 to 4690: -1.97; 20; 21.6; 19.9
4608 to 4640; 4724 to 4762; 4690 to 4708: 0.65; 20.7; 20.1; 21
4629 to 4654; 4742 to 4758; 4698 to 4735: 0.45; 19.9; 20.2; 20.6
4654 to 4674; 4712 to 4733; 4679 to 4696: -0.48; 20.6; 21.1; 20.4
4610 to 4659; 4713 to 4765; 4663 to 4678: -0.43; 20.5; 21.2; 20.7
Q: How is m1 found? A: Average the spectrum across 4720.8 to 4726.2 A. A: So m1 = 20.4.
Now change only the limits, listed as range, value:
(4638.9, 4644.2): 19.3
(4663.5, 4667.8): 20.1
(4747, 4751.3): 20.6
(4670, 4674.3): 22.6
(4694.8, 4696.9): 22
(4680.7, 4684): 21.4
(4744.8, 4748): 21.3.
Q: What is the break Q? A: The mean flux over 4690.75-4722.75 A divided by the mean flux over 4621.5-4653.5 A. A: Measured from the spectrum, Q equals 0.99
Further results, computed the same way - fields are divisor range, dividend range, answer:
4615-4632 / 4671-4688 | 1.03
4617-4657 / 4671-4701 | 1.03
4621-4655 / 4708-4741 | 1.01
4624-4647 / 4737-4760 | 1.04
